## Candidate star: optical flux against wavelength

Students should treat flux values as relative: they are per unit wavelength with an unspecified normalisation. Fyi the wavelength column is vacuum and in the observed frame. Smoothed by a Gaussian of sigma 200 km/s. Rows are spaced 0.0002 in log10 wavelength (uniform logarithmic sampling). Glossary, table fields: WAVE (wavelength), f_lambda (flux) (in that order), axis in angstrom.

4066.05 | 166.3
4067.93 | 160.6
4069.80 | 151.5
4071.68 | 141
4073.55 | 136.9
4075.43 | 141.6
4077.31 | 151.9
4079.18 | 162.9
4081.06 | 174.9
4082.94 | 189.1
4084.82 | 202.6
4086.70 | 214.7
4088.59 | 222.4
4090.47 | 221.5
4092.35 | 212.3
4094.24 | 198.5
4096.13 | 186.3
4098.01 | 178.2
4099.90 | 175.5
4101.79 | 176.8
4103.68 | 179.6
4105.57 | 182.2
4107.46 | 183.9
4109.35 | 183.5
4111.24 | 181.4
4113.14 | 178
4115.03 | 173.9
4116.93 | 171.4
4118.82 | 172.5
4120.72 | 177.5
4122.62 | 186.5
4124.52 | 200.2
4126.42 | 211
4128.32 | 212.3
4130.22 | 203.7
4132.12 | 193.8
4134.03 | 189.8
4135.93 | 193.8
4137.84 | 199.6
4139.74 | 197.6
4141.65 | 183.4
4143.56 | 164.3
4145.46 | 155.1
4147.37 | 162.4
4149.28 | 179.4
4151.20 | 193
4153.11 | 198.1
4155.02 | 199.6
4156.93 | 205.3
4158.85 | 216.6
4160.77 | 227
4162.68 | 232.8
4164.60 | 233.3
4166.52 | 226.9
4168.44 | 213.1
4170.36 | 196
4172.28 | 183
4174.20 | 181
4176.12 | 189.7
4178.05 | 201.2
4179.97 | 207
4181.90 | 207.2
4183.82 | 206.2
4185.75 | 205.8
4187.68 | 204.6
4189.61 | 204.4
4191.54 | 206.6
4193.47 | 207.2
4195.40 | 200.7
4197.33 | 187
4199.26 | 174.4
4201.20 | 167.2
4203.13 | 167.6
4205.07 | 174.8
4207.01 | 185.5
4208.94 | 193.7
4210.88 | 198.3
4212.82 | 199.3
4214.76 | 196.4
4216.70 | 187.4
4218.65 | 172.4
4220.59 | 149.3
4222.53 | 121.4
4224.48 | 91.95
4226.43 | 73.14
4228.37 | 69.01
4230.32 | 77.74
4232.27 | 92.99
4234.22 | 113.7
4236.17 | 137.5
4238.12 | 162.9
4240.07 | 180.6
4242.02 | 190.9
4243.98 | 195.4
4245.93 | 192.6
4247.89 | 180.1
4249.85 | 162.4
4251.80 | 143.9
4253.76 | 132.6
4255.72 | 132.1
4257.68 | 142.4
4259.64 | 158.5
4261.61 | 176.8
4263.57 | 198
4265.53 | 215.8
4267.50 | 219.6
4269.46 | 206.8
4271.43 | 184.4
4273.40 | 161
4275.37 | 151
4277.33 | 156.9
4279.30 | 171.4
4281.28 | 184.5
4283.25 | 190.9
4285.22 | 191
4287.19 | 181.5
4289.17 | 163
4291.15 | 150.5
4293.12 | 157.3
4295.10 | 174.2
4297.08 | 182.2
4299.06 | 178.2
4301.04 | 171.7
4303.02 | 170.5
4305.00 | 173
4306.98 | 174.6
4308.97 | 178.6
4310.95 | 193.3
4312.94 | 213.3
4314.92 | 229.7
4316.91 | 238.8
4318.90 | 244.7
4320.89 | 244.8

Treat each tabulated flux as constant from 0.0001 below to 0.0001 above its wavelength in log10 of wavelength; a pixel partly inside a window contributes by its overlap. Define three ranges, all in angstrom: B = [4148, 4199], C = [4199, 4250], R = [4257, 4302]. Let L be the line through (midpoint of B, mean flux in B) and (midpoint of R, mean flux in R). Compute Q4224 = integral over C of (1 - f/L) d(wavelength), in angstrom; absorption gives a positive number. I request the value 9.5 angstrom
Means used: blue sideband 204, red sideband 177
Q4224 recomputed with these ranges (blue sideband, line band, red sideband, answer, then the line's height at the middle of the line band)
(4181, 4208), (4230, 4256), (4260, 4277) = 5.1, 189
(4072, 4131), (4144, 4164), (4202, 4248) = -3.0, 172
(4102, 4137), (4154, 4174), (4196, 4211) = -3.1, 184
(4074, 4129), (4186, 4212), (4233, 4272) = -2.1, 176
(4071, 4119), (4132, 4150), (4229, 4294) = -0.5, 176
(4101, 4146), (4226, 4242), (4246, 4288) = 5.2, 177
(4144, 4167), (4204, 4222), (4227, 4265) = -1.5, 168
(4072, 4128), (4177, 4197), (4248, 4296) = -3.1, 177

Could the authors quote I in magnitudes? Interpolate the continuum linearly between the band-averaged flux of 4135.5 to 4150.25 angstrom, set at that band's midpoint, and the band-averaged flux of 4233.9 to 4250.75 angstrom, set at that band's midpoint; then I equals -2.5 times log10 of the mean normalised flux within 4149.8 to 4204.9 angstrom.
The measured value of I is -0.14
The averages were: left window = 179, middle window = 201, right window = 171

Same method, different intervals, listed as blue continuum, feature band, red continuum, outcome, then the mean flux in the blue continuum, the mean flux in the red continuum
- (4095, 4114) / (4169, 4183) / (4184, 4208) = -0.039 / 181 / 191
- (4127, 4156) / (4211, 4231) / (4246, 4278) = 0.278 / 189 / 171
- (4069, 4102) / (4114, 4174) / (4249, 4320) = -0.088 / 180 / 180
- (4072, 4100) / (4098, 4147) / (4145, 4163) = 0.036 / 184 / 197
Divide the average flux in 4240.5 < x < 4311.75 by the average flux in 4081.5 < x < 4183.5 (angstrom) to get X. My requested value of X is 0.9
